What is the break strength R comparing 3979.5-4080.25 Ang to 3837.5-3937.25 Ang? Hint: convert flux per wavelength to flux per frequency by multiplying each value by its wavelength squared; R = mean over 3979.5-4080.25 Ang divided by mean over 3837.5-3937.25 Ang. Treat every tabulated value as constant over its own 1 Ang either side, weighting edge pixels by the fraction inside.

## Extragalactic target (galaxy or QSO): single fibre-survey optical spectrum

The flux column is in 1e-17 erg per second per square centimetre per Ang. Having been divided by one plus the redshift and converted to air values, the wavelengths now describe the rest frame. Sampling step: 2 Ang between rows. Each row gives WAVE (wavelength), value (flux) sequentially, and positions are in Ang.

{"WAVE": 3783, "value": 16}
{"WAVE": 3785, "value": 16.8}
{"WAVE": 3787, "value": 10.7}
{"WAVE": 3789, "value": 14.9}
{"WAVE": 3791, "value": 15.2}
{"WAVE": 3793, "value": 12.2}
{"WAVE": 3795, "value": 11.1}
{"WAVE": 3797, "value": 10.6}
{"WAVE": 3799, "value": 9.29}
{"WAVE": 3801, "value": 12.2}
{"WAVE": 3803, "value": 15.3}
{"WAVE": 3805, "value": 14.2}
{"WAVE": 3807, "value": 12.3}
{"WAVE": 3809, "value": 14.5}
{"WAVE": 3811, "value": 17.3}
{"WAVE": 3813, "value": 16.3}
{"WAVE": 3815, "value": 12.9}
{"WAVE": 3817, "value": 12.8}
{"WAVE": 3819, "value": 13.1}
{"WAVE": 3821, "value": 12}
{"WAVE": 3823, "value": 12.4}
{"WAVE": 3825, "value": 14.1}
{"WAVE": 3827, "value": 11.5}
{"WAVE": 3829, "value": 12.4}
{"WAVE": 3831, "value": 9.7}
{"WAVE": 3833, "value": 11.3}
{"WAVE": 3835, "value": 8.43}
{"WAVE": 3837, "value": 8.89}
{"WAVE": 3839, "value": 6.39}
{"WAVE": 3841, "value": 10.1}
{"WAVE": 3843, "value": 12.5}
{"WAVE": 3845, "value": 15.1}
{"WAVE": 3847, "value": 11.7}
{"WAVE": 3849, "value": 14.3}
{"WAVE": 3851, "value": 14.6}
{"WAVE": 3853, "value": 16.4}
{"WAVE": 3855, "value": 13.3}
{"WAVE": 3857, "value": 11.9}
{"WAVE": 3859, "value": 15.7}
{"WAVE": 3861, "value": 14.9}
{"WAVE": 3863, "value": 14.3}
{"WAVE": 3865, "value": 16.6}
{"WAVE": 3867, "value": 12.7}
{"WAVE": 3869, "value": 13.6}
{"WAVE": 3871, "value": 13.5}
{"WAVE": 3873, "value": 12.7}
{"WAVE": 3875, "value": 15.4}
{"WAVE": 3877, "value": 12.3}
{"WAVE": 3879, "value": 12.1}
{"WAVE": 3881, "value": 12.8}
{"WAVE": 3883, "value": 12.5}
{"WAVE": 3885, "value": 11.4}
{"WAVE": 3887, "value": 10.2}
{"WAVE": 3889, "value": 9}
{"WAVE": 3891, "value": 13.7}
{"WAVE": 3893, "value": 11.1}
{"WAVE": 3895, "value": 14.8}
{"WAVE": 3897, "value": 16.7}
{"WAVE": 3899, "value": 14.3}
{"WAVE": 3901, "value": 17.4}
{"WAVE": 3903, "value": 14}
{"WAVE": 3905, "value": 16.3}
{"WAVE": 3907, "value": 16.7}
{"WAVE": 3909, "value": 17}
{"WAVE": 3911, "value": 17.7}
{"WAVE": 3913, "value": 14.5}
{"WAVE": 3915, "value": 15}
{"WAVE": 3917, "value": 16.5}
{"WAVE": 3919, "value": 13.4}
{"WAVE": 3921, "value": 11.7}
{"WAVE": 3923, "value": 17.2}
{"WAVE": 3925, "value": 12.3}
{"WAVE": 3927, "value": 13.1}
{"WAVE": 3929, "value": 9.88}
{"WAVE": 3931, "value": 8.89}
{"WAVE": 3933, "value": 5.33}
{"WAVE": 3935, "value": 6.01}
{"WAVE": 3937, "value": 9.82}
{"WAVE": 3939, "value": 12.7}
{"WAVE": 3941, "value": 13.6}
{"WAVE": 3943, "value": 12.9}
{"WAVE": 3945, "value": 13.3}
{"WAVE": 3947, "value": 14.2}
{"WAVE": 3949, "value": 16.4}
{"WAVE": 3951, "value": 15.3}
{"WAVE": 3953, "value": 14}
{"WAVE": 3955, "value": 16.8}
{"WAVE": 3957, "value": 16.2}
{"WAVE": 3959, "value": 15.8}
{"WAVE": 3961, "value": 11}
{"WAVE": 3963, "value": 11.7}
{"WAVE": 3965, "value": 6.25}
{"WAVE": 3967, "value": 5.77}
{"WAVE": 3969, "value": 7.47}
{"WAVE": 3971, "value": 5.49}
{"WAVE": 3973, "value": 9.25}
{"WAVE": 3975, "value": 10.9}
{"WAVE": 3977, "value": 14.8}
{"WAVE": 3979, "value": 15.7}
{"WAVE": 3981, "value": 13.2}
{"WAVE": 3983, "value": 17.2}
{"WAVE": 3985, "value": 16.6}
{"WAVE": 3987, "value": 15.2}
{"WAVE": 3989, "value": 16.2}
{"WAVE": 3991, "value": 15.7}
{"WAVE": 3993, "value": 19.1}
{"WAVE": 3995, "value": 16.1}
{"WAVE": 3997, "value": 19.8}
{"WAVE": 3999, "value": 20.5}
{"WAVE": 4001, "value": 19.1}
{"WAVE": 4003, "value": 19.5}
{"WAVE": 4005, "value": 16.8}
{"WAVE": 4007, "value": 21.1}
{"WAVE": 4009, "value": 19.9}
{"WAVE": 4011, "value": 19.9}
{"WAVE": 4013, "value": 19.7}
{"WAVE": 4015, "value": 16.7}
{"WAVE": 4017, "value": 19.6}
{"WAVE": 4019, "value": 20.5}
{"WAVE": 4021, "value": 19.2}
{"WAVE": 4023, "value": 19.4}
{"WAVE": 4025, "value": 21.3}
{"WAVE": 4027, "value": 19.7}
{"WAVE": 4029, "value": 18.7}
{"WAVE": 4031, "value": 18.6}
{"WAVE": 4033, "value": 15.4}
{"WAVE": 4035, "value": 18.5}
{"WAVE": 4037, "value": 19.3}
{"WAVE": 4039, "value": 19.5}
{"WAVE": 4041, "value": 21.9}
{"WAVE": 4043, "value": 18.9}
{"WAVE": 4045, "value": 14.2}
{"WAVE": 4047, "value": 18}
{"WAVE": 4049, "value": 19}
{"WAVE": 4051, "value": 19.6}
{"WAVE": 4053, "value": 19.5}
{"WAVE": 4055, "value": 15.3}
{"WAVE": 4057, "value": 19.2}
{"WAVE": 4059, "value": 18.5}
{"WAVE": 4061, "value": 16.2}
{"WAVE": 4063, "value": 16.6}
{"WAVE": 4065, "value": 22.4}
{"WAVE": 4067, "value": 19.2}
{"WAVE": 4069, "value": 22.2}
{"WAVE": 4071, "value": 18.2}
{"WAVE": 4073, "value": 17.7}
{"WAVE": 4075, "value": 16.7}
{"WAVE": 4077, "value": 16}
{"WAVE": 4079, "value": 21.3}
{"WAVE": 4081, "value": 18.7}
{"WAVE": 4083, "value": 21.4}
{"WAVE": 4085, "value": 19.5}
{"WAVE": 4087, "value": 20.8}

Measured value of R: 1.5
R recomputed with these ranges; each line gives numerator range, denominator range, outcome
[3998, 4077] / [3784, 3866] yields 1.62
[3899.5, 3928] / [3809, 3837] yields 1.27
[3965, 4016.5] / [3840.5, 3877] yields 1.20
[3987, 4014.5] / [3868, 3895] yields 1.59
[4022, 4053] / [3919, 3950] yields 1.67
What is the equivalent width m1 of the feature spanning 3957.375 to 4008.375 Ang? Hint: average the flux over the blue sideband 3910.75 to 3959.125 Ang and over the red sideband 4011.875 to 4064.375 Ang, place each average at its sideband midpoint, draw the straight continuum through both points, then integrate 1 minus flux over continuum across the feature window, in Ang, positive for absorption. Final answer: 4.5 Ang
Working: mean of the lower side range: 13.2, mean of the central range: 14.5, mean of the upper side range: 18.6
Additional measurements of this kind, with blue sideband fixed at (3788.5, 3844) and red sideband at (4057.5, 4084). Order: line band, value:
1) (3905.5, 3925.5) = -0.6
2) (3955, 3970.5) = 5.0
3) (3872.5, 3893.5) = 2.8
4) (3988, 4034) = -4.0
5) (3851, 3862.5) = -1.0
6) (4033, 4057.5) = -0.3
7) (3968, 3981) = 4.4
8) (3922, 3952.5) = 6.6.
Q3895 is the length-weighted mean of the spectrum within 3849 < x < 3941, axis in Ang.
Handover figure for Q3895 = 13.4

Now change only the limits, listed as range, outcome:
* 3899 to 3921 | 15.6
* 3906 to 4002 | 13.6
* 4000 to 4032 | 19.4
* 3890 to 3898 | 14.1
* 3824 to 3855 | 11.9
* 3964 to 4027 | 16.1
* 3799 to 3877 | 13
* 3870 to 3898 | 12.7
